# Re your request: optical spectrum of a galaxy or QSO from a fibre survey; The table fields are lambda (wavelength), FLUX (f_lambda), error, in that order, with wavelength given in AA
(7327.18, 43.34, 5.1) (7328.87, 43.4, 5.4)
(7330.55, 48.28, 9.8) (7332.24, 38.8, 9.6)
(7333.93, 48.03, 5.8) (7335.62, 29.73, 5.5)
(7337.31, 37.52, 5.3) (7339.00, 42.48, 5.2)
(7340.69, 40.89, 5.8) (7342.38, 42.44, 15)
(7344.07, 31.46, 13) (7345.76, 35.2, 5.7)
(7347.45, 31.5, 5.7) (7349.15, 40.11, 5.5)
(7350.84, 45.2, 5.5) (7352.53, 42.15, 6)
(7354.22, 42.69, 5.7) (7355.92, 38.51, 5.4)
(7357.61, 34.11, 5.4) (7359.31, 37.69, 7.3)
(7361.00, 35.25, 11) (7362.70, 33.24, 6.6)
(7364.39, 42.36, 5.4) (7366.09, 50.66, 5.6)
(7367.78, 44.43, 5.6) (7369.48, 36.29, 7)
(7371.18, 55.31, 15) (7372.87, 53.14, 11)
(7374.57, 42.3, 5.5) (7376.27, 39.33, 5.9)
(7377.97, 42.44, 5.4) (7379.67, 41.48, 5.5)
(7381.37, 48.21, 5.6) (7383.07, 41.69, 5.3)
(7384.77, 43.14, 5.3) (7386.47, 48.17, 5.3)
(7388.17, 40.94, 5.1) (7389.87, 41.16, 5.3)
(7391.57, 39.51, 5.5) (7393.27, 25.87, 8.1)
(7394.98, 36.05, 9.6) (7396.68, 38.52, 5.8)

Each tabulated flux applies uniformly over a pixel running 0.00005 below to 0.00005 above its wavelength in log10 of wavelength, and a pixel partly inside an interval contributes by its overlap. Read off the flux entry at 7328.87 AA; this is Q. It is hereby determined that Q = 43.4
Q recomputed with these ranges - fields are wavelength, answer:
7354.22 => 42.69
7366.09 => 50.66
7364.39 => 42.36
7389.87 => 41.16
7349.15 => 40.11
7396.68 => 38.52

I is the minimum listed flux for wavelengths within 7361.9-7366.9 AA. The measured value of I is 33.24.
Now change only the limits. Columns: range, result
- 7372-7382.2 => 39.33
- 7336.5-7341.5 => 37.52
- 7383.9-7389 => 40.94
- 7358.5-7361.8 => 35.25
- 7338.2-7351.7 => 31.46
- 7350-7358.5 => 34.11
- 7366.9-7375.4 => 36.29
